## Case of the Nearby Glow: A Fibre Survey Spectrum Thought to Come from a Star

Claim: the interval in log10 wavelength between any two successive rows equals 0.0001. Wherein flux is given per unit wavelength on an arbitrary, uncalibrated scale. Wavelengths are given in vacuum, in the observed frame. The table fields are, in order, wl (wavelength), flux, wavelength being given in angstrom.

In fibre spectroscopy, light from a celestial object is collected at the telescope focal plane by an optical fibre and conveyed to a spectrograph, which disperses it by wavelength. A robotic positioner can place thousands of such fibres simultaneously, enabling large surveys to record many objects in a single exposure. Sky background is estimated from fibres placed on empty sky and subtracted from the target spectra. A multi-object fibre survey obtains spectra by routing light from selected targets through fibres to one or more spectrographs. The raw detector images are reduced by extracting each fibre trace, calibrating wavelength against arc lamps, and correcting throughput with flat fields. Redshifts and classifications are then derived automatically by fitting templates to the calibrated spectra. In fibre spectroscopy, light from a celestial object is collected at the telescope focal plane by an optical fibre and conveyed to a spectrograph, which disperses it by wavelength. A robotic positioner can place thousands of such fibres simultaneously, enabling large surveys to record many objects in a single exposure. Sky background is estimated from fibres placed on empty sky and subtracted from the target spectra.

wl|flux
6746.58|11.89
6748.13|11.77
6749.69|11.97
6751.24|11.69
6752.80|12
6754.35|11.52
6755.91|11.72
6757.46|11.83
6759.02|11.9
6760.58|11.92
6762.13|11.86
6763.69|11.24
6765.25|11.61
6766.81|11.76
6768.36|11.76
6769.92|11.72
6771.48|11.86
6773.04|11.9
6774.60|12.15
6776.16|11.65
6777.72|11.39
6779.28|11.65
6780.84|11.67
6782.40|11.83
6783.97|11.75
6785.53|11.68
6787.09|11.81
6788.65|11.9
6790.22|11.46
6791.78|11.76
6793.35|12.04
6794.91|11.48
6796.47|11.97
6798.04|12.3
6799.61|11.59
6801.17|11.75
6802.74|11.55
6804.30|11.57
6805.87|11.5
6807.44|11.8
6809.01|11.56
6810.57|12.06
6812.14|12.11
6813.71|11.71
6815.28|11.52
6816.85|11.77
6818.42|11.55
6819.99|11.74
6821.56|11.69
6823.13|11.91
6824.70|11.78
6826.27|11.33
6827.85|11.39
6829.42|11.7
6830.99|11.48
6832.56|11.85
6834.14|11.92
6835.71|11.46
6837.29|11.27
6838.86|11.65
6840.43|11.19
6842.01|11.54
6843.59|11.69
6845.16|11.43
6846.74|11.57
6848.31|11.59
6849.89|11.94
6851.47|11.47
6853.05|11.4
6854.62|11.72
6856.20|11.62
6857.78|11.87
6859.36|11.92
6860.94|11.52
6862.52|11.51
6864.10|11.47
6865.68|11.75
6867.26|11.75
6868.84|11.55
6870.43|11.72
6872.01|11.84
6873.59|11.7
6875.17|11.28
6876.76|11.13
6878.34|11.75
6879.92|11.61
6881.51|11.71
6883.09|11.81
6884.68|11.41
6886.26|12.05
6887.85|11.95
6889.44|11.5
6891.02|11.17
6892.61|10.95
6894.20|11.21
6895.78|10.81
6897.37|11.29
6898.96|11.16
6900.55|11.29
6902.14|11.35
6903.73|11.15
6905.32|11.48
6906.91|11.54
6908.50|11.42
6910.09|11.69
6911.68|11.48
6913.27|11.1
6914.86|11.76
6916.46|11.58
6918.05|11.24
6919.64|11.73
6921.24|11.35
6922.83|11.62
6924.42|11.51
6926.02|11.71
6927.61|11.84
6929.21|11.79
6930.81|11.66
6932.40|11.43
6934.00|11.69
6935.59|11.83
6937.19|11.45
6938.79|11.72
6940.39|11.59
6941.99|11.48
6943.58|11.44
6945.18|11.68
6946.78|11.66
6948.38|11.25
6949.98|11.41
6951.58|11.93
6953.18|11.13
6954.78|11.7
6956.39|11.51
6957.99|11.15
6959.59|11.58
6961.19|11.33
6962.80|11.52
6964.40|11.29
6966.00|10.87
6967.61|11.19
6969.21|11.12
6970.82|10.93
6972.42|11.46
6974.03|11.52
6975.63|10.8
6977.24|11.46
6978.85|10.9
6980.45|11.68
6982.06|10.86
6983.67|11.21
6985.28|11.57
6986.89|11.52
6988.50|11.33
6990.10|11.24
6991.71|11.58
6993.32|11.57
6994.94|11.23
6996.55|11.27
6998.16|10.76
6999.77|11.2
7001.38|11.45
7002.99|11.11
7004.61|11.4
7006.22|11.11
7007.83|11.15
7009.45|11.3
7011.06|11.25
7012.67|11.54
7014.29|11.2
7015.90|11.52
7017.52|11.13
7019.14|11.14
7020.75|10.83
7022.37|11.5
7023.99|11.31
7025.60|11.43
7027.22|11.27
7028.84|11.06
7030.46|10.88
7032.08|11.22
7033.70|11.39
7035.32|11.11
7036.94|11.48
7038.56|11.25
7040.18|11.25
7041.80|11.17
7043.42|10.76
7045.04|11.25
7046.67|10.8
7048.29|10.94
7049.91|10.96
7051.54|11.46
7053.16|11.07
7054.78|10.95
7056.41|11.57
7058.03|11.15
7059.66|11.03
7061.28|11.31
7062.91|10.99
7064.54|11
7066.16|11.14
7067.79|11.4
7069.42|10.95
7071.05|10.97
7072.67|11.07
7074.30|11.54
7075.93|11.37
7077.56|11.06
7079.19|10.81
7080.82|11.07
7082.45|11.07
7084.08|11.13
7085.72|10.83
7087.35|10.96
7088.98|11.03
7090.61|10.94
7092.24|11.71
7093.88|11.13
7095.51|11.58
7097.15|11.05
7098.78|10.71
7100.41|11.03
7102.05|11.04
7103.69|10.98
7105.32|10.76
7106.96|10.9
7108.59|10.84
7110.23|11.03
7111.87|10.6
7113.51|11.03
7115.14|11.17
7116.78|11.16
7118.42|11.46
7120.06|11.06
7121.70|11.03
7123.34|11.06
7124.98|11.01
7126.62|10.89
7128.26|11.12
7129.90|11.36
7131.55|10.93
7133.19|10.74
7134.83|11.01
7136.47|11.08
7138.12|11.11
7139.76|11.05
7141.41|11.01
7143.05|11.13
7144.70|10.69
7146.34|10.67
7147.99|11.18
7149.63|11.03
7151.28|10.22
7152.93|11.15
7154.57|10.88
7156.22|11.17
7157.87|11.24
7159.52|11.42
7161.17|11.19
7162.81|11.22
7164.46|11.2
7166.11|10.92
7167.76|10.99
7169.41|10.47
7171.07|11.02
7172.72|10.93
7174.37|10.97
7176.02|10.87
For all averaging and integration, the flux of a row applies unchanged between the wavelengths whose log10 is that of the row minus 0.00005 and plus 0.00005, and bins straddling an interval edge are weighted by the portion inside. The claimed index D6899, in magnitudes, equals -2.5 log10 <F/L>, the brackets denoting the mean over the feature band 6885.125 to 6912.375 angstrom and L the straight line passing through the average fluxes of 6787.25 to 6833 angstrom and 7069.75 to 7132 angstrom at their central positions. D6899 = 0.01 mag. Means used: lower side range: 11.7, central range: 11.4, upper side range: 11.1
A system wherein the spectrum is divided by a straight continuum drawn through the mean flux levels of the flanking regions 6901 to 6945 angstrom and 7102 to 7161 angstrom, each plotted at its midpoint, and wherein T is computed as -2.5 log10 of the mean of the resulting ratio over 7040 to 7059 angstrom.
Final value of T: 0.011 mag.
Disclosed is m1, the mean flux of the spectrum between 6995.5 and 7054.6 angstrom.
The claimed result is 11.2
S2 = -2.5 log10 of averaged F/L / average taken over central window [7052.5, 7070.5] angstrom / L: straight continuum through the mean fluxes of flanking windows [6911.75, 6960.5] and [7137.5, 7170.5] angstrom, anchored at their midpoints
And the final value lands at 0.01 mag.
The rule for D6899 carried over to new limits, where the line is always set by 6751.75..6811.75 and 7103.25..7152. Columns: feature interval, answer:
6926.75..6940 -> -0.024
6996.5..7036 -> 0.001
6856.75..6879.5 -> -0.006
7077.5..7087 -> 0.010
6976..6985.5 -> 0.007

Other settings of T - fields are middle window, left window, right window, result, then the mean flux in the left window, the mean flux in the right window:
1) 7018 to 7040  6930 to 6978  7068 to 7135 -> 0.00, 11.4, 11.1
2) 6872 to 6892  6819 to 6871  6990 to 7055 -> -0.01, 11.6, 11.2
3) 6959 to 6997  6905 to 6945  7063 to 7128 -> 0.01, 11.6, 11.1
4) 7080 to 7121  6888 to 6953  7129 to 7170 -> 0.01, 11.5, 11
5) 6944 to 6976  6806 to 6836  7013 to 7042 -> 0.00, 11.7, 11.2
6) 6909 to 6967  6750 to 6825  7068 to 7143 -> -0.01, 11.8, 11.1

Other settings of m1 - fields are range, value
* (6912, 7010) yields 11.4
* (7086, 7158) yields 11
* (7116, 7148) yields 11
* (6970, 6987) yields 11.3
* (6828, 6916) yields 11.5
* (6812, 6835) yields 11.7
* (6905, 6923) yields 11.5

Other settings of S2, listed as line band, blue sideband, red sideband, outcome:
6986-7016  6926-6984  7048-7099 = 0.00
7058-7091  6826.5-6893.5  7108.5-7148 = 0.00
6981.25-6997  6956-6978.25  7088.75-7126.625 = -0.01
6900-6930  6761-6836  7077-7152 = 0.00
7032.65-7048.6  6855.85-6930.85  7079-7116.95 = 0.00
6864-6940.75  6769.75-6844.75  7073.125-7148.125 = 0.00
